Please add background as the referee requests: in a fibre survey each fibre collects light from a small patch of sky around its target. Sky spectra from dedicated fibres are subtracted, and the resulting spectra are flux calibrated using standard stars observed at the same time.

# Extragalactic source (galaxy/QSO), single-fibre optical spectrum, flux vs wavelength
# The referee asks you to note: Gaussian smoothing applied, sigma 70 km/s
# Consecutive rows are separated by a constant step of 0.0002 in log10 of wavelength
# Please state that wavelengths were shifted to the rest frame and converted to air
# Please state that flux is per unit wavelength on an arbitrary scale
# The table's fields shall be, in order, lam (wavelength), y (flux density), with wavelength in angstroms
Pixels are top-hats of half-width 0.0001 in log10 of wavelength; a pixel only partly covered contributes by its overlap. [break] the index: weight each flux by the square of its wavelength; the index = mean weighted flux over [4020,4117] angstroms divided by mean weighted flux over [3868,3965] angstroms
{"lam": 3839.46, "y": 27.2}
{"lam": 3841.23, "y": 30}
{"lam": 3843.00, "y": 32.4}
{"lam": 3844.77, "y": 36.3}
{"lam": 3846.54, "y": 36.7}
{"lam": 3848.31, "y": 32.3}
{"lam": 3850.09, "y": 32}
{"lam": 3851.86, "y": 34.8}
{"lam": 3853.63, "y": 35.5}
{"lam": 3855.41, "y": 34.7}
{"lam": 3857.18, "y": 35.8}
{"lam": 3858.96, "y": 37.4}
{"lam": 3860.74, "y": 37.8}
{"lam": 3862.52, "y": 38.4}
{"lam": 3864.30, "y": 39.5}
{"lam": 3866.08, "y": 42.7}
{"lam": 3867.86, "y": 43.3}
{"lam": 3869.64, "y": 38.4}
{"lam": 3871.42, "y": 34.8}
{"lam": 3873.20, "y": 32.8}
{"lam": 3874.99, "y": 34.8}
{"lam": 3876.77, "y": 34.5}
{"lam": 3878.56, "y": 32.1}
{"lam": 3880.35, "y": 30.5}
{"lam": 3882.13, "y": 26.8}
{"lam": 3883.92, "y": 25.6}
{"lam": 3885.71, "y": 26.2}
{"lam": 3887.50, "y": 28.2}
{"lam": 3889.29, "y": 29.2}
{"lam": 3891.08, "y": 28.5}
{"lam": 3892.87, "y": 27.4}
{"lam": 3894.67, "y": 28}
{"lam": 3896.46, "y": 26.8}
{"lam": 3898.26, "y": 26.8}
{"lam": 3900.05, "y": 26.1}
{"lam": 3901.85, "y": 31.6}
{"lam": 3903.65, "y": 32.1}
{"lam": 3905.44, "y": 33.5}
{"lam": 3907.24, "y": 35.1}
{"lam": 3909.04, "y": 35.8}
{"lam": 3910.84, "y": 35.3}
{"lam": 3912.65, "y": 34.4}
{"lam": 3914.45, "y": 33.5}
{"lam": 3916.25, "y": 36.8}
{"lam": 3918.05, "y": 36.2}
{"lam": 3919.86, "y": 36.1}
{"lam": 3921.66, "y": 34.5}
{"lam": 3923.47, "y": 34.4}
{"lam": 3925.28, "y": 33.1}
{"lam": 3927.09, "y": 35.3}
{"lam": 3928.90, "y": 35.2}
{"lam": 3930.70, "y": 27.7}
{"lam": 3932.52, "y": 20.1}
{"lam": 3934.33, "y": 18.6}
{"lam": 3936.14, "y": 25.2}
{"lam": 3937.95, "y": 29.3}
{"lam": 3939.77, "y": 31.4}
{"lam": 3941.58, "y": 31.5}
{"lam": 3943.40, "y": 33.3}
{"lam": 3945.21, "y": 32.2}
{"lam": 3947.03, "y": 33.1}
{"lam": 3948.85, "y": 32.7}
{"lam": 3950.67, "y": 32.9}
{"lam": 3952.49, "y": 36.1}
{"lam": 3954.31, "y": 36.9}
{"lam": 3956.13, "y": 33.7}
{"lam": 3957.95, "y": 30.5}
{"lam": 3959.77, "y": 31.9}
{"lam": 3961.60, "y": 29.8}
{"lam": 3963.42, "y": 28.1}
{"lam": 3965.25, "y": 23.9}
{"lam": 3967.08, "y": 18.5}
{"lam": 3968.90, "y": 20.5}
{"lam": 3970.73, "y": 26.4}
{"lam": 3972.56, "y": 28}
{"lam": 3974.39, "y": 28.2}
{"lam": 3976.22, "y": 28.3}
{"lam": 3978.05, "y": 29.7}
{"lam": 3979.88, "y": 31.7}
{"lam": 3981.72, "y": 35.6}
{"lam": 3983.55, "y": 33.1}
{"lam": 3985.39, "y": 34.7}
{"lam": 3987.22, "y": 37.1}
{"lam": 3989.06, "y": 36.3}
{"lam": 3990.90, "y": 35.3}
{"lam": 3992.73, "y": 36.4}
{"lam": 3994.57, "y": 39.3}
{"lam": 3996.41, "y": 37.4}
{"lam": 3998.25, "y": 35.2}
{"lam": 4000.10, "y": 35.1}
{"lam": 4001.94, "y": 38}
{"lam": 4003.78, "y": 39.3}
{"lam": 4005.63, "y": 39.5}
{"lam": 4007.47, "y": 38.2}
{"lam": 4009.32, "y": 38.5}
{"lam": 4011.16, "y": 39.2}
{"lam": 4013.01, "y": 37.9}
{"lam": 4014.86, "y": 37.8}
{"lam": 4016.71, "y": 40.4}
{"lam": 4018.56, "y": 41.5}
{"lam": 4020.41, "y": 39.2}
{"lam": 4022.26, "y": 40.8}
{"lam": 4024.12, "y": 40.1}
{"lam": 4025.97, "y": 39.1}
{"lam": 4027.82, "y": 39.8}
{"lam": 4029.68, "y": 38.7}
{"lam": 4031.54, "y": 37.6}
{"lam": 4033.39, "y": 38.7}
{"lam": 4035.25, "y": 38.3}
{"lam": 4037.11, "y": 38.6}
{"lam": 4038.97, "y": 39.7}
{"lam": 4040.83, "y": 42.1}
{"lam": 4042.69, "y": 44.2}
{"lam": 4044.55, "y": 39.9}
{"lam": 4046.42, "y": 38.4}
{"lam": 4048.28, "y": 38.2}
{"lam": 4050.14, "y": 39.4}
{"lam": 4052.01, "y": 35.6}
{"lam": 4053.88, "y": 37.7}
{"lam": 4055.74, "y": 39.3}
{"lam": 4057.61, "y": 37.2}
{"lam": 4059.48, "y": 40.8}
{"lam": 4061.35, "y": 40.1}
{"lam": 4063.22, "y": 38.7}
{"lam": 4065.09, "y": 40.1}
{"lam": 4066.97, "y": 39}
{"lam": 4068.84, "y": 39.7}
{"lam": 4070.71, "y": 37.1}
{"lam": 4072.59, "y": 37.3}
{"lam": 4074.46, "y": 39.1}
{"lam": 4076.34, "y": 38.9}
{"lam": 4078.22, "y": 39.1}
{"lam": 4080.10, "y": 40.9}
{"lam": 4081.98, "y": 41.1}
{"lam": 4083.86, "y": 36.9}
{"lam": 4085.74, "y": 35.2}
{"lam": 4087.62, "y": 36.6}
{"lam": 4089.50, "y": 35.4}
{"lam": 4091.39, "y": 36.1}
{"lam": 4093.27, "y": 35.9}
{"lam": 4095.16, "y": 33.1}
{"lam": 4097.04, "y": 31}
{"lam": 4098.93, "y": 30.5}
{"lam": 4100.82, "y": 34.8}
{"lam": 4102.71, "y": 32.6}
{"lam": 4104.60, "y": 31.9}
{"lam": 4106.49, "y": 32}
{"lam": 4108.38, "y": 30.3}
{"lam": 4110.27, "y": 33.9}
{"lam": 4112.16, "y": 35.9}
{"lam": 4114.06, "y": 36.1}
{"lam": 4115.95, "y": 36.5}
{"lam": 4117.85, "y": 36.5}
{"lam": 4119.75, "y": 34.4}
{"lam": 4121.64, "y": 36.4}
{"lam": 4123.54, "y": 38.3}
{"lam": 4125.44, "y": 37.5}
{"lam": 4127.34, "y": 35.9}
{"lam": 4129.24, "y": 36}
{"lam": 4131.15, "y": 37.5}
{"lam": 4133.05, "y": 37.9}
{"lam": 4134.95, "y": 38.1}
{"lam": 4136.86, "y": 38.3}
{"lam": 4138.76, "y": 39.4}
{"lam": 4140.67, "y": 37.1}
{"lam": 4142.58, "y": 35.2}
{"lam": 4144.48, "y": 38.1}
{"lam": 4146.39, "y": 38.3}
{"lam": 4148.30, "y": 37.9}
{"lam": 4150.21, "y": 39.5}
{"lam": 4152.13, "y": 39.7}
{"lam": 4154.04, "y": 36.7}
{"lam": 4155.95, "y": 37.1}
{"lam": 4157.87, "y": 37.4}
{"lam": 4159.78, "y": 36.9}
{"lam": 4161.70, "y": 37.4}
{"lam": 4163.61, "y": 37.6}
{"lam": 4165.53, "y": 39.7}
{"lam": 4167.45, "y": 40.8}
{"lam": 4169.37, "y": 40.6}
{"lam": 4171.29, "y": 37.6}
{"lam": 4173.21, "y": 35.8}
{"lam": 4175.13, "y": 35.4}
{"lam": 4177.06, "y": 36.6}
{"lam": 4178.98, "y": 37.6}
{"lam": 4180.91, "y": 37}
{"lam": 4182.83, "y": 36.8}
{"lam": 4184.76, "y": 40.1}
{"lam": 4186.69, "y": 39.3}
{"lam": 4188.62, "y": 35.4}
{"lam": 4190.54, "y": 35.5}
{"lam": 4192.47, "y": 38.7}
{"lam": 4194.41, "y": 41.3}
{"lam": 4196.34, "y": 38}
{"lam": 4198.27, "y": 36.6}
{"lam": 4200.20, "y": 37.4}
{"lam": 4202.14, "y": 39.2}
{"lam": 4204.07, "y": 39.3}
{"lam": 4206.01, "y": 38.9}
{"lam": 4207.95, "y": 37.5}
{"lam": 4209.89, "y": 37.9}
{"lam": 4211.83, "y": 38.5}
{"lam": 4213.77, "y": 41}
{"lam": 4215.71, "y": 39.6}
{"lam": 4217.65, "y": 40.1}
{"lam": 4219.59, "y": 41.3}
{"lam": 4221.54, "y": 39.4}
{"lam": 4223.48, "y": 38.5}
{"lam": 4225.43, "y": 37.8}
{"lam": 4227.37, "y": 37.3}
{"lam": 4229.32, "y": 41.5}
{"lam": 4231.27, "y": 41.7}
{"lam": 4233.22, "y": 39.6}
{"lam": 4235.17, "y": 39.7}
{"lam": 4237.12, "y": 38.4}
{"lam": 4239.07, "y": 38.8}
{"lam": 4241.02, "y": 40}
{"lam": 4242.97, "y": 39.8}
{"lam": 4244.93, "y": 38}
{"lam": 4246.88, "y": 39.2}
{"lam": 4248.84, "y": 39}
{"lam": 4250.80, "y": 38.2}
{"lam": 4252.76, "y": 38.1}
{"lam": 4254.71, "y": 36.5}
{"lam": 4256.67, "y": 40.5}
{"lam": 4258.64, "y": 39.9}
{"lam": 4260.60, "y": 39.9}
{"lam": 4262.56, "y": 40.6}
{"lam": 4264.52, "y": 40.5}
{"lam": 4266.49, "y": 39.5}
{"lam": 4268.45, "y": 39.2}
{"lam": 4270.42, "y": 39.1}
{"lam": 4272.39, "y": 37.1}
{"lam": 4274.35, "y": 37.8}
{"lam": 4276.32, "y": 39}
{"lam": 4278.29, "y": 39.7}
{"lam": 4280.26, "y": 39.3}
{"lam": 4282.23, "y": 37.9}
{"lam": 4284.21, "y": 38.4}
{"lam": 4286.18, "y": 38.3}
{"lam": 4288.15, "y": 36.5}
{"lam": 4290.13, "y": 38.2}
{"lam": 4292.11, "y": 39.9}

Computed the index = 1.28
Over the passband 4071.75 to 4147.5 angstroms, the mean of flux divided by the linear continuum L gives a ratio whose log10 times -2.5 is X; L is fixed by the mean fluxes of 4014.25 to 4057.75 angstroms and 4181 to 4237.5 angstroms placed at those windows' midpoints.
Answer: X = 0.09 mag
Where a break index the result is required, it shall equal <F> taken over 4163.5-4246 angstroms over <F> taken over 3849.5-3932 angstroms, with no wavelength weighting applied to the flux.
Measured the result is 1.2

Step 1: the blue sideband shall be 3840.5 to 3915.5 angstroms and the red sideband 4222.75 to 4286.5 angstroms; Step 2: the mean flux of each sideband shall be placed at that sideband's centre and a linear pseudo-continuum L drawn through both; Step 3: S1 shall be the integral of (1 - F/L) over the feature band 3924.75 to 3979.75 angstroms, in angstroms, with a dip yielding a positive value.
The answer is 7.8 angstroms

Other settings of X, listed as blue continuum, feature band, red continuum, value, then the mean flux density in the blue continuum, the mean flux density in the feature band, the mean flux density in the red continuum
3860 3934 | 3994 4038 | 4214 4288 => -0.12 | 32.6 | 38.7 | 39.2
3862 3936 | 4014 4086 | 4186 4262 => -0.11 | 32.1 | 39.2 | 38.9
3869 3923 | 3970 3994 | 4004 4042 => 0.14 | 31.7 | 32.5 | 39.3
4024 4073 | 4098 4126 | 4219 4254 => 0.14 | 39.1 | 34.5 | 39.2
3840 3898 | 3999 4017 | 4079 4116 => -0.12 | 33.1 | 38.3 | 34.8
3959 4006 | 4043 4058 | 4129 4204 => -0.13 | 32.1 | 38.5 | 37.9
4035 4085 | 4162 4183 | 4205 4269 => 0.04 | 39.2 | 37.8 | 39.3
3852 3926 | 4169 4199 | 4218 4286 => 0.01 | 33.3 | 37.6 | 39.2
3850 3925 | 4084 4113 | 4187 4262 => 0.09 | 33.3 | 33.8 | 38.9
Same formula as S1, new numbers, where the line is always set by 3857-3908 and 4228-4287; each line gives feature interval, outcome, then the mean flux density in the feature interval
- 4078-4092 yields -0.6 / 37.6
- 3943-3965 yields 0.9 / 32.3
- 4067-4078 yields -0.8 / 38.5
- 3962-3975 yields 3.5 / 24.9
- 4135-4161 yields -0.4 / 37.8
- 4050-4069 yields -1.7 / 38.8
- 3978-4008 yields -1.5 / 36.2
